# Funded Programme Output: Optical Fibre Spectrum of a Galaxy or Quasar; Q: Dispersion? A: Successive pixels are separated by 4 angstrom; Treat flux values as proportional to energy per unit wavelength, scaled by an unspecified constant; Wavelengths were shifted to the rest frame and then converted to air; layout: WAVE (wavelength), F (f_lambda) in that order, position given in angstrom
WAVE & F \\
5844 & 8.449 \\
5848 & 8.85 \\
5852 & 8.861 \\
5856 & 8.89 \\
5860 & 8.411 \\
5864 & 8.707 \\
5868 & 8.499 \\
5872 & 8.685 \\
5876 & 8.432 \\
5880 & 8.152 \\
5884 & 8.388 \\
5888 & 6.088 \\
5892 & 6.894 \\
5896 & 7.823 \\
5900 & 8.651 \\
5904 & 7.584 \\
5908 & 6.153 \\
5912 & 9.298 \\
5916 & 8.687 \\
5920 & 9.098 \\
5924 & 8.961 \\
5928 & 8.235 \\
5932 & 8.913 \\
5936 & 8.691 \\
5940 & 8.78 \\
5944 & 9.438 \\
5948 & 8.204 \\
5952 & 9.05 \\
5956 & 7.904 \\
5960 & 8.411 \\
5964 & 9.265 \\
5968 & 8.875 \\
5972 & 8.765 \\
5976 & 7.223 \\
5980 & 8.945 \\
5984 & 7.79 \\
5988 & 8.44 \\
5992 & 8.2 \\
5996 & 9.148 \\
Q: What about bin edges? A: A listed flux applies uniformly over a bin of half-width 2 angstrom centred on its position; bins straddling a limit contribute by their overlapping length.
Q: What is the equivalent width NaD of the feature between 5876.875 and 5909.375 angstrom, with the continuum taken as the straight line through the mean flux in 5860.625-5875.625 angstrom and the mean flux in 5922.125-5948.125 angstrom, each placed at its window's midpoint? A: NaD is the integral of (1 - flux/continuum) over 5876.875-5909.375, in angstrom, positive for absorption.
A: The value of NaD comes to 4.26 angstrom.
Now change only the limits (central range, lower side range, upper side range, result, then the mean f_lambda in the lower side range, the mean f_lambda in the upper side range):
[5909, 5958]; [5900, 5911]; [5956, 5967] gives -4.22 angstrom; 7.41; 8.67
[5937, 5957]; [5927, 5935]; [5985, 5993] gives -0.43 angstrom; 8.63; 8.27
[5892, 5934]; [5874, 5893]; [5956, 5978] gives -1.84 angstrom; 7.63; 8.45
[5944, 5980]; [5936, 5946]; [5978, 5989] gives 0.69 angstrom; 9.03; 8.39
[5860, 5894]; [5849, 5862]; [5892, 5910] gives 0.62 angstrom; 8.73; 7.48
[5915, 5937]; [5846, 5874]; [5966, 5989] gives -0.71 angstrom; 8.7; 8.34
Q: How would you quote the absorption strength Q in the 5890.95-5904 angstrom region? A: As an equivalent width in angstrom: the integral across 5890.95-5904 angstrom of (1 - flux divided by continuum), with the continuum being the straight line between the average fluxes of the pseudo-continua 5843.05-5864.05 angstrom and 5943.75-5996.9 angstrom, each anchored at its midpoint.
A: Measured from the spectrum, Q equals 1.22 angstrom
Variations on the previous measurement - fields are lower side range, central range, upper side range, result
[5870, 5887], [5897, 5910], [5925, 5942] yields 1.5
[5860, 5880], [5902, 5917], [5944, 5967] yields 1.2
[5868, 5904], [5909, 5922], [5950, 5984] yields -1.1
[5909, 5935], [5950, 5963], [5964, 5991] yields 0.0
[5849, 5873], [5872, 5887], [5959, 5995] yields 0.7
